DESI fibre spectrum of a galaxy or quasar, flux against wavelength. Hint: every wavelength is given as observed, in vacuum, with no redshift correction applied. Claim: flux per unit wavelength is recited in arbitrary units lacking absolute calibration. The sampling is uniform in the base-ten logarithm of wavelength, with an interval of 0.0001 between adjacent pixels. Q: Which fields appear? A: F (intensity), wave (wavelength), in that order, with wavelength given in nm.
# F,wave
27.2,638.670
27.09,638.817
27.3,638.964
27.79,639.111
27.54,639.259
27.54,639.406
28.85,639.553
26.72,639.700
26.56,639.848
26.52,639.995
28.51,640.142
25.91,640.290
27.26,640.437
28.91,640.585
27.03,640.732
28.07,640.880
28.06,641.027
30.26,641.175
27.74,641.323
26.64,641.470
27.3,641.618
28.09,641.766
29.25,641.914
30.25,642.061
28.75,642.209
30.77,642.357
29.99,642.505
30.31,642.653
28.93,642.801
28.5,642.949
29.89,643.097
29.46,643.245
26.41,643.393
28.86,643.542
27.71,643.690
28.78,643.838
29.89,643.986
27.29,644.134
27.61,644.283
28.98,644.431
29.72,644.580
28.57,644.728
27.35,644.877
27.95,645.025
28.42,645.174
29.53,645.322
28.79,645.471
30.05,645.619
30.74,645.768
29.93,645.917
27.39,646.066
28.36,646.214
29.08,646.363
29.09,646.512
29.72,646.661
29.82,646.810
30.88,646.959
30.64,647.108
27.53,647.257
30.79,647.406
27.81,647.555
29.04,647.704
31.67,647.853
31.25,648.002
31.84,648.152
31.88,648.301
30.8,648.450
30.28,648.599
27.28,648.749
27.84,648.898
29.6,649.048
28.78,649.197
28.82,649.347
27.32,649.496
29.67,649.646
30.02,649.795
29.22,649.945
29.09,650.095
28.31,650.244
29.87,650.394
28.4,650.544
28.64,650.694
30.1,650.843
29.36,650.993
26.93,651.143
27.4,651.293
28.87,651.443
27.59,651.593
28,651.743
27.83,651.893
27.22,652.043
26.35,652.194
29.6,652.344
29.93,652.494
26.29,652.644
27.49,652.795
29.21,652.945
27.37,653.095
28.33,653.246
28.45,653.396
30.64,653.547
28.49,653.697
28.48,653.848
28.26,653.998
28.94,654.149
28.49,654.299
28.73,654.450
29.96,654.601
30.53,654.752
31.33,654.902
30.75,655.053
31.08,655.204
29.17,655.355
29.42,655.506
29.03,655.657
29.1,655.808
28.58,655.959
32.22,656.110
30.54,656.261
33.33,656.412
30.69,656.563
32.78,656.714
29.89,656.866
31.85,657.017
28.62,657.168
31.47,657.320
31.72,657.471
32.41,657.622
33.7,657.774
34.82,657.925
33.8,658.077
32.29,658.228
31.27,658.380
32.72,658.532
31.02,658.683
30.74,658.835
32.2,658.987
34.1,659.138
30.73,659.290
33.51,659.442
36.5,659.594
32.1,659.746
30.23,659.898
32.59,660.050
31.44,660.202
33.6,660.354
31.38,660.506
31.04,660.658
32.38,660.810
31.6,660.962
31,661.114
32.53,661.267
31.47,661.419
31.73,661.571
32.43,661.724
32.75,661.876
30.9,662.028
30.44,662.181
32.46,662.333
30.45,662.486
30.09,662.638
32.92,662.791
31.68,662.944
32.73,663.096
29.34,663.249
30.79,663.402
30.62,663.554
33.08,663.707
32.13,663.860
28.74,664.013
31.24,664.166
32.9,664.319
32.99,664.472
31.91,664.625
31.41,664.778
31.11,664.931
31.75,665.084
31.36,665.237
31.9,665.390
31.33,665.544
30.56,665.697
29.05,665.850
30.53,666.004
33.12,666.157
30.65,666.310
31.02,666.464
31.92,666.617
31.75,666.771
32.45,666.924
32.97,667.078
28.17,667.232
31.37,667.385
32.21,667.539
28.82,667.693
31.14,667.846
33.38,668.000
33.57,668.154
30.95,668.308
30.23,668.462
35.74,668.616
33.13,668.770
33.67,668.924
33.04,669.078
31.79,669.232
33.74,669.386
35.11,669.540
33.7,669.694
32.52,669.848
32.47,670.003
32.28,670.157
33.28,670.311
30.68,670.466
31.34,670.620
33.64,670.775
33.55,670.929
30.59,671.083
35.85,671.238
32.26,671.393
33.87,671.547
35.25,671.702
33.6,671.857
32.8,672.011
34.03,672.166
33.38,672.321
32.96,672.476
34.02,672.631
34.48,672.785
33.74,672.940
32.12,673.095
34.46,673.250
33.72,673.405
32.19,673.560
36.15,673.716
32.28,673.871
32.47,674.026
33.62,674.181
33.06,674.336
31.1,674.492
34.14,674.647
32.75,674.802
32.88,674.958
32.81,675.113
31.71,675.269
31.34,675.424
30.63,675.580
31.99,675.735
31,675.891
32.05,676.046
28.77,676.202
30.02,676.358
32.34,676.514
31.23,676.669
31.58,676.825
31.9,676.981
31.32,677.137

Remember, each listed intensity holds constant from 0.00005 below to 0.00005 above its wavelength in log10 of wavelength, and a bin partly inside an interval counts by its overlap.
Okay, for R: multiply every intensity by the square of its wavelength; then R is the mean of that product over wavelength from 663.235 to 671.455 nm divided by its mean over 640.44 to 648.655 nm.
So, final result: 1.18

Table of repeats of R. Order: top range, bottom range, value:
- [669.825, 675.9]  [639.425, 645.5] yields 1.27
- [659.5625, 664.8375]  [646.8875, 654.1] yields 1.14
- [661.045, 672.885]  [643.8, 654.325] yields 1.17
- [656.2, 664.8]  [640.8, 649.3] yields 1.15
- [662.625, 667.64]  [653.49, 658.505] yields 1.05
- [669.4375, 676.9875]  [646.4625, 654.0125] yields 1.21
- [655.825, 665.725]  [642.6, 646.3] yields 1.16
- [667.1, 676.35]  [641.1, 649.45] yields 1.21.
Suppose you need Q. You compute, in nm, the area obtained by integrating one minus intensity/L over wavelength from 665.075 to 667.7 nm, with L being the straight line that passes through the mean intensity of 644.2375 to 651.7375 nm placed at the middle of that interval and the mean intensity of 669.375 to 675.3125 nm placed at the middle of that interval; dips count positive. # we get 0.08 nm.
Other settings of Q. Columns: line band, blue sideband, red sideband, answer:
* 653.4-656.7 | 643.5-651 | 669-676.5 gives 0.045 nm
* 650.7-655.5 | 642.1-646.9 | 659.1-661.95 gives 0.308 nm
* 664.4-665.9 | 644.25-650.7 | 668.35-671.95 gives 0.041 nm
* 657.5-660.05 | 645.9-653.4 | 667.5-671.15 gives -0.166 nm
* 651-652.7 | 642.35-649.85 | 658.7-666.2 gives 0.124 nm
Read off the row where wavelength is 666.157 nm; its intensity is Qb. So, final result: 33.12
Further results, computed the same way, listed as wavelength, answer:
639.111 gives 27.79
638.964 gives 27.3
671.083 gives 30.59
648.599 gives 30.28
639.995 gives 26.52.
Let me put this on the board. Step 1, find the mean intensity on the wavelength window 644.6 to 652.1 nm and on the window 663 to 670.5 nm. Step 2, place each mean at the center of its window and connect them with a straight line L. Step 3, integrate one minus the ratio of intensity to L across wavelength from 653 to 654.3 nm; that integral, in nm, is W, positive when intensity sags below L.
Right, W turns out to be 0.06 nm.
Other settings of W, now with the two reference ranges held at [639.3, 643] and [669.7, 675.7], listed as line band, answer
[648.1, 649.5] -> -0.005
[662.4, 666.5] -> 0.057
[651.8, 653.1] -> 0.087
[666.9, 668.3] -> 0.032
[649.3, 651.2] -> 0.045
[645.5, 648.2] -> -0.055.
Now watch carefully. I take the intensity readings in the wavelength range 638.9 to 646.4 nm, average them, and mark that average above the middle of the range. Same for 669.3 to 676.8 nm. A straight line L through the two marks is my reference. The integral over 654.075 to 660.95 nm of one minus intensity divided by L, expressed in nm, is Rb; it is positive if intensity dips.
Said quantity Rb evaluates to -0.19 nm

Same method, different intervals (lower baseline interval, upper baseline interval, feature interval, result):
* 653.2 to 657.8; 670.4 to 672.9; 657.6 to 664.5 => -0.16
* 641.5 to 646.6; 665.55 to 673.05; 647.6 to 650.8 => 0.01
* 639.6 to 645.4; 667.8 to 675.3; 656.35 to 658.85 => -0.09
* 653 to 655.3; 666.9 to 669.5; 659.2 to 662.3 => -0.14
